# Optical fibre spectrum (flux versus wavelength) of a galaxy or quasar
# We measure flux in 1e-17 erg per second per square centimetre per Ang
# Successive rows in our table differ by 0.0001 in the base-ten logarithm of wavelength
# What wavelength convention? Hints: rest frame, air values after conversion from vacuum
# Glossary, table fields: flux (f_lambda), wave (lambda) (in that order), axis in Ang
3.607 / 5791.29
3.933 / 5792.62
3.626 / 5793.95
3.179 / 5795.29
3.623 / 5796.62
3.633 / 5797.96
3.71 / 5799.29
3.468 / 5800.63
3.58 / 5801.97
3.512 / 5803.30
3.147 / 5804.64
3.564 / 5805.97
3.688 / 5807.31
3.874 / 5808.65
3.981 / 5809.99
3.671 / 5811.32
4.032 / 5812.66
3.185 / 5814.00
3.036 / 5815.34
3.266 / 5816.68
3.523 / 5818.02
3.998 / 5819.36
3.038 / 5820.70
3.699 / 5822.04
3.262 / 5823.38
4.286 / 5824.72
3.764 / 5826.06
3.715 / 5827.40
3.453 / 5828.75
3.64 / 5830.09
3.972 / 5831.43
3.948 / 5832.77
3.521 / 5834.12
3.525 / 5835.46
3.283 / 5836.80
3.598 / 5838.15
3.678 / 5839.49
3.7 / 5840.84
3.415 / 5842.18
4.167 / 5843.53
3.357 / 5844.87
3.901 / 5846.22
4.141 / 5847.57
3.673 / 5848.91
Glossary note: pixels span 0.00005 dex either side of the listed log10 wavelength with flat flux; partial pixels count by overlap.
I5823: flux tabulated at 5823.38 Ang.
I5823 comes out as 3.262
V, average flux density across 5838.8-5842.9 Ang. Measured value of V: 3.6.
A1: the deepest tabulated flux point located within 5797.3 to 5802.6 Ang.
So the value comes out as 3.468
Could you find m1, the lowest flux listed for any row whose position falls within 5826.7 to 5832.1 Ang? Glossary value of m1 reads 3.453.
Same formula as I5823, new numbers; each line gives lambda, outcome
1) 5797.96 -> 3.633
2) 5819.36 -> 3.998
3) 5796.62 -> 3.623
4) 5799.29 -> 3.71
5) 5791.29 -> 3.607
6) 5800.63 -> 3.468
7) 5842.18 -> 3.415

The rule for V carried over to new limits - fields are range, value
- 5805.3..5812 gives 3.76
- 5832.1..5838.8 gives 3.57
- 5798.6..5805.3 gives 3.48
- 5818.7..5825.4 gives 3.66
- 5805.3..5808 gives 3.63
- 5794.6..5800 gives 3.53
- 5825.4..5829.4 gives 3.64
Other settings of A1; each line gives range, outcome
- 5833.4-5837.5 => 3.283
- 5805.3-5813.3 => 3.564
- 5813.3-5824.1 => 3.036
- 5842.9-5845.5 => 3.357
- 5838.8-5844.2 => 3.415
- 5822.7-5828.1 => 3.262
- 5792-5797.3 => 3.179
